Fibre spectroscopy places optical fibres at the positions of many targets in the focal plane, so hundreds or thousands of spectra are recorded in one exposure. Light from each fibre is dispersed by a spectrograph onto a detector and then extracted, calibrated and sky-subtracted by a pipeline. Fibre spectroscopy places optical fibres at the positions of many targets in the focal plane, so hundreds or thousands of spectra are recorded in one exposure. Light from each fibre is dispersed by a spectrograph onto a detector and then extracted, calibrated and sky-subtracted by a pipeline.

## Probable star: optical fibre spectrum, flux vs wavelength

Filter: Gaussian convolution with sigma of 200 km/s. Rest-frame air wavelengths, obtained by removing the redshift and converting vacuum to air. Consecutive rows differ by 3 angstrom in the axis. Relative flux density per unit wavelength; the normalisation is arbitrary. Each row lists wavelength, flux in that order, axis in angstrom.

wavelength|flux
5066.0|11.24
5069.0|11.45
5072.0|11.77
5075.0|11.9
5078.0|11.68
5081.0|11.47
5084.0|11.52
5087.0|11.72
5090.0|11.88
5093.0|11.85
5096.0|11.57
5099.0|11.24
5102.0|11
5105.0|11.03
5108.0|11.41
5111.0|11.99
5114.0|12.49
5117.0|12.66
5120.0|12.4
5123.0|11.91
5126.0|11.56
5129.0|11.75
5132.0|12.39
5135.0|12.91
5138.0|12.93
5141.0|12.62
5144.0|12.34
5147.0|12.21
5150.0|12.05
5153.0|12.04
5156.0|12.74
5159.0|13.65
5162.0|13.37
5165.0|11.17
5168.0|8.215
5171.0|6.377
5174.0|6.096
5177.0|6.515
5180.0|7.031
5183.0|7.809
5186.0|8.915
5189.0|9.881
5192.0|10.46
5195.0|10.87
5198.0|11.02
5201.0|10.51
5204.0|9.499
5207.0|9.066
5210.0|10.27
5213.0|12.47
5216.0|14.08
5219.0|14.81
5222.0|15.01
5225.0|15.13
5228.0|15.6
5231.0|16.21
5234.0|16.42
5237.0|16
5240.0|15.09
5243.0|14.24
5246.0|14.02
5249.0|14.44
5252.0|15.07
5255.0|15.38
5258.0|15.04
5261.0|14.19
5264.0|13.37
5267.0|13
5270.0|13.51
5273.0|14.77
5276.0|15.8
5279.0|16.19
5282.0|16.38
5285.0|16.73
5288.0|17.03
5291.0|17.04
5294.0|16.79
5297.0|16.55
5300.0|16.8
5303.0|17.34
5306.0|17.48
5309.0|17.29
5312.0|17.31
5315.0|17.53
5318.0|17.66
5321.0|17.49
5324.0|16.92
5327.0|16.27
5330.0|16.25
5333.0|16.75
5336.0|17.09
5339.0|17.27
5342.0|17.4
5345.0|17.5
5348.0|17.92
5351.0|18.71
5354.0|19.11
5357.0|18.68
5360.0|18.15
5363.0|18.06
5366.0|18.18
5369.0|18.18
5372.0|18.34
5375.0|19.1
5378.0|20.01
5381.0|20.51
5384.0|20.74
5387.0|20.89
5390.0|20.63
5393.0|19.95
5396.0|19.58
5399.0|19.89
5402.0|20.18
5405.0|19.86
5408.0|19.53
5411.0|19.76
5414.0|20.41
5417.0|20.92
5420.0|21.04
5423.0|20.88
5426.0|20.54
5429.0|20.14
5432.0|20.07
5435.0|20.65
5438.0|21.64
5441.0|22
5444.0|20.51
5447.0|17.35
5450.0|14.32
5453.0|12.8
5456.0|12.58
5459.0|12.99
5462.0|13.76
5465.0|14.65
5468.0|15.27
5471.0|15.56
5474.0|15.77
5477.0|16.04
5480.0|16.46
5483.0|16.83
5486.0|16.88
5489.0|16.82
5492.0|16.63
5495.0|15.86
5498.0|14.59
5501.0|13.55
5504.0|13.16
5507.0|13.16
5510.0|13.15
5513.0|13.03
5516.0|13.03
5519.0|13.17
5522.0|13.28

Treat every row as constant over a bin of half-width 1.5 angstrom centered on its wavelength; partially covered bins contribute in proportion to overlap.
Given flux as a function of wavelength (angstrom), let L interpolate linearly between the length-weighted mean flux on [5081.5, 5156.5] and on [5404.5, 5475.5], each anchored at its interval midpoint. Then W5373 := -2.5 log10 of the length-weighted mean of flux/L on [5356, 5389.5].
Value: -0.15 mag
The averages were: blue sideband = 12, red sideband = 18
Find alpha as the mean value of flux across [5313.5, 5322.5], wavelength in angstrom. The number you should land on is 17.6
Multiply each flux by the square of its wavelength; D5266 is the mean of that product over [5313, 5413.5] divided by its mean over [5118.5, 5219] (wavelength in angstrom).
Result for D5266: 1.84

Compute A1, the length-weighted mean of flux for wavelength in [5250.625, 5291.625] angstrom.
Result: 15.2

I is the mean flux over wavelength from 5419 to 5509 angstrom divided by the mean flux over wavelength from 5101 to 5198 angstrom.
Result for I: 1.52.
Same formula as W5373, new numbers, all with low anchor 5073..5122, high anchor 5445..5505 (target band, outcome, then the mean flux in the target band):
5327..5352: -0.23 mag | 17.3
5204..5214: 0.23 mag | 10.3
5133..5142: -0.06 mag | 12.8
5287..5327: -0.25 mag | 17.1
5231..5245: -0.19 mag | 15.5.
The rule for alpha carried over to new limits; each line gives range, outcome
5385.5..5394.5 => 20.5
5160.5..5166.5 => 12.3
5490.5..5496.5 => 16.2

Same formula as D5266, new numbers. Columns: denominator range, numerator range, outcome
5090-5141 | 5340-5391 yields 1.74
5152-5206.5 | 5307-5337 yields 1.85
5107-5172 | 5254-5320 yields 1.43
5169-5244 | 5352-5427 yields 1.83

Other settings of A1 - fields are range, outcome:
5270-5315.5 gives 16.6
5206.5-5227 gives 13.2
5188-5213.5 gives 10.4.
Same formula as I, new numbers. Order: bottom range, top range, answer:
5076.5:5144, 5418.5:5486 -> 1.46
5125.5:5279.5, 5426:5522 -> 1.28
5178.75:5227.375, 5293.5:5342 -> 1.53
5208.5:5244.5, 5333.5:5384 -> 1.26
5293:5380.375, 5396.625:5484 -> 1.02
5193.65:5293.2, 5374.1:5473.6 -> 1.32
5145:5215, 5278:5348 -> 1.68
